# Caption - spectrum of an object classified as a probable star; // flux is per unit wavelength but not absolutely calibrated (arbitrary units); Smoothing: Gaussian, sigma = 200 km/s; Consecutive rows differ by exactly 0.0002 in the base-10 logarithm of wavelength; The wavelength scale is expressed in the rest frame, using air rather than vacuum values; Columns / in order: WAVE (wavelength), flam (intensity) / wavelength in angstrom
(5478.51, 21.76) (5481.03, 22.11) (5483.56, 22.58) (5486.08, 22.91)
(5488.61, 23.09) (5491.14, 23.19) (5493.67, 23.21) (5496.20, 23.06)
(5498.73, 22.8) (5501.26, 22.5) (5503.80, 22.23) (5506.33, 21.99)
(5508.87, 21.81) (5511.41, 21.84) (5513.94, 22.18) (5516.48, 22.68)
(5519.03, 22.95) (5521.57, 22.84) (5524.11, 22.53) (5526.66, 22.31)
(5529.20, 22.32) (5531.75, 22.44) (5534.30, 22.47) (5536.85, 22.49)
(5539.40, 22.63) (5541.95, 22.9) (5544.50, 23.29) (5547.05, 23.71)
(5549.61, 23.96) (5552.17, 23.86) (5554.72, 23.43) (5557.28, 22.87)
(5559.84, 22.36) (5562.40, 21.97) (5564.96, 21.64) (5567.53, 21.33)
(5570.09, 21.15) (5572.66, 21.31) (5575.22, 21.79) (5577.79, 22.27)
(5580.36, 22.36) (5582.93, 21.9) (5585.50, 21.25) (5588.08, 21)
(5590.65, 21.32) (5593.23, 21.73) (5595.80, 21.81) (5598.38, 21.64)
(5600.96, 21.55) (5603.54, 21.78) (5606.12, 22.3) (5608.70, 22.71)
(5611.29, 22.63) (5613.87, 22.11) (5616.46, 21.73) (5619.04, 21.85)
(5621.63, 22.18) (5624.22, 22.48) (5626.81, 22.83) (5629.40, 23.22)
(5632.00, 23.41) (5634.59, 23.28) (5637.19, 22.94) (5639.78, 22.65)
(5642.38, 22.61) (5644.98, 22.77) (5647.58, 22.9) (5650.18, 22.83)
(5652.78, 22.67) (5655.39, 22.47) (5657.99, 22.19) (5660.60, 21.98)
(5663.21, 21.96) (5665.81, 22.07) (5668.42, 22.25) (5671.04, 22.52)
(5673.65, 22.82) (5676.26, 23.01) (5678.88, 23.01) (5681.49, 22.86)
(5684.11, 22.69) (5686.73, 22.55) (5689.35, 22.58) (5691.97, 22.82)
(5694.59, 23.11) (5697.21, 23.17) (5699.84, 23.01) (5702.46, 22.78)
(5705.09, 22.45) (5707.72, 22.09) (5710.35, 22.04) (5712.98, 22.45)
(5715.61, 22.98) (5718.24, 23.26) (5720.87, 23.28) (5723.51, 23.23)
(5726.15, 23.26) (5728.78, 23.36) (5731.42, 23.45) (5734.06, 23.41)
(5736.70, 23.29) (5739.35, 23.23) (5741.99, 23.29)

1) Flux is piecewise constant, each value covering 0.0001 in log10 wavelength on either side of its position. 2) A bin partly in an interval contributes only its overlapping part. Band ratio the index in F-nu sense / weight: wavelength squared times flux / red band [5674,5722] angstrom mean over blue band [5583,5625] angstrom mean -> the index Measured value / 1.08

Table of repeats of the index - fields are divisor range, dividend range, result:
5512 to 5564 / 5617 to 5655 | 1.03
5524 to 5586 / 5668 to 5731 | 1.07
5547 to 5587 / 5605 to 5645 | 1.04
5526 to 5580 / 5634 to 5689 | 1.04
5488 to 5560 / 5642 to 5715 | 1.05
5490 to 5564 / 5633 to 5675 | 1.04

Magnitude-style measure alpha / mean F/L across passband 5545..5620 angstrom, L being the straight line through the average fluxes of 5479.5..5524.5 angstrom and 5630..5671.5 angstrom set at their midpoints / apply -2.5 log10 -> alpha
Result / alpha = 0.02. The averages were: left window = 22.6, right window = 22.6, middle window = 22.1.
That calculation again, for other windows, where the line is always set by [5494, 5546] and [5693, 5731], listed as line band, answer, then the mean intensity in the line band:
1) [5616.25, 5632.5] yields 0.01 mag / 22.5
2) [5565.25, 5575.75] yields 0.06 mag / 21.4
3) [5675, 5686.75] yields 0.00 mag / 22.8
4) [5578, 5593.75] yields 0.05 mag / 21.6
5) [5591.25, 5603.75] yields 0.05 mag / 21.7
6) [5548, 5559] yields -0.04 mag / 23.5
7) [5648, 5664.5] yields 0.02 mag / 22.4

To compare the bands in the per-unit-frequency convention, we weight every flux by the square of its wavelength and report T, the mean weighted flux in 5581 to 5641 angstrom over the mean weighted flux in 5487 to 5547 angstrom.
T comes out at 1.0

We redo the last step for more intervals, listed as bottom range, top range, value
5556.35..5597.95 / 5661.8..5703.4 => 1.08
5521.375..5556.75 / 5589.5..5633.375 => 0.99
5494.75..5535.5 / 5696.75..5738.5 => 1.10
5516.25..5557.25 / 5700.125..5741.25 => 1.07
